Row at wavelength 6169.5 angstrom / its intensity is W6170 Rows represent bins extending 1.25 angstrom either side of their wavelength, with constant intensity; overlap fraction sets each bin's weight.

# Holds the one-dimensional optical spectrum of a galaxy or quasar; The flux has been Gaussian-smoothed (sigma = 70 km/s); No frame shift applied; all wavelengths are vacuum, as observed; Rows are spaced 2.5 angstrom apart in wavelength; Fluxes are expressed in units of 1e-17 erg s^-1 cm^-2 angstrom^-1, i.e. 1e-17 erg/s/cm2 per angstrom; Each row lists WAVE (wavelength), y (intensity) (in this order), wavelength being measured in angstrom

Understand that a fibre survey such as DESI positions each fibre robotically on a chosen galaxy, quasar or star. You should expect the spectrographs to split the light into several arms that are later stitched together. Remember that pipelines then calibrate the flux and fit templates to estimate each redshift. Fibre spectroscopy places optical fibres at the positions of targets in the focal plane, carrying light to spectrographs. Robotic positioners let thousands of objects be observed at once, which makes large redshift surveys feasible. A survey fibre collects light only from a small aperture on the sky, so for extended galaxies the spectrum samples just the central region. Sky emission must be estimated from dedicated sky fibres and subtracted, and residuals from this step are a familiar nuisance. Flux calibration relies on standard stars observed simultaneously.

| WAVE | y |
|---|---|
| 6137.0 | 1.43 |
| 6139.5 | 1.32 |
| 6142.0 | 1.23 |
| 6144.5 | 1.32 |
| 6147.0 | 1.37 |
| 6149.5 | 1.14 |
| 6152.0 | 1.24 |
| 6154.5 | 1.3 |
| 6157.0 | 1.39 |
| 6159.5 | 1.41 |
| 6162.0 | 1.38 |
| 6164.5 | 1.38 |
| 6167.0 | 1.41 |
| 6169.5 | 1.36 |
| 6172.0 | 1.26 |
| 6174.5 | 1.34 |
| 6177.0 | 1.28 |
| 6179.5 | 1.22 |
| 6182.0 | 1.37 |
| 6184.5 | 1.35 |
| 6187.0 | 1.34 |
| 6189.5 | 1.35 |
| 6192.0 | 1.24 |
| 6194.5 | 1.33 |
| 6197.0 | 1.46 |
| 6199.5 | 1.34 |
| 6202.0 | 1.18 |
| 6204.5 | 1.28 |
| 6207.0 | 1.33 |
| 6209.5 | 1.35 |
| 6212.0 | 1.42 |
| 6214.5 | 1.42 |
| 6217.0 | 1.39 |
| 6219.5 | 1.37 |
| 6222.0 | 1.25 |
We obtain 1.36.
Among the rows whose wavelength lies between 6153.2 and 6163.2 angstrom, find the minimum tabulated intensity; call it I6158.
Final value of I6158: 1.3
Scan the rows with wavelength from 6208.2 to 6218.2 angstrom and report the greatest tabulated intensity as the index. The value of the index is 1.42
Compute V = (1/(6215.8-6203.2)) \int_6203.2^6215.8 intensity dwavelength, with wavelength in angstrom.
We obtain 1.36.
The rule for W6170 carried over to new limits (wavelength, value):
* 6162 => 1.38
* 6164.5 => 1.38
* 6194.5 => 1.33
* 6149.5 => 1.14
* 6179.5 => 1.22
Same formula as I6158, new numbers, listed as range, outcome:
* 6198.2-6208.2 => 1.18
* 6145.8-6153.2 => 1.14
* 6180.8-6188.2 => 1.34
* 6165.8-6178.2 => 1.26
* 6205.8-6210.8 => 1.33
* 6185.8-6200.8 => 1.24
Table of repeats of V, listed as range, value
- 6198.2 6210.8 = 1.3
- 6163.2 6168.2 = 1.39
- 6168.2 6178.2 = 1.31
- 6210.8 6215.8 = 1.42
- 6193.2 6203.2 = 1.33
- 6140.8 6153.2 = 1.26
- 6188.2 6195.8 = 1.31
